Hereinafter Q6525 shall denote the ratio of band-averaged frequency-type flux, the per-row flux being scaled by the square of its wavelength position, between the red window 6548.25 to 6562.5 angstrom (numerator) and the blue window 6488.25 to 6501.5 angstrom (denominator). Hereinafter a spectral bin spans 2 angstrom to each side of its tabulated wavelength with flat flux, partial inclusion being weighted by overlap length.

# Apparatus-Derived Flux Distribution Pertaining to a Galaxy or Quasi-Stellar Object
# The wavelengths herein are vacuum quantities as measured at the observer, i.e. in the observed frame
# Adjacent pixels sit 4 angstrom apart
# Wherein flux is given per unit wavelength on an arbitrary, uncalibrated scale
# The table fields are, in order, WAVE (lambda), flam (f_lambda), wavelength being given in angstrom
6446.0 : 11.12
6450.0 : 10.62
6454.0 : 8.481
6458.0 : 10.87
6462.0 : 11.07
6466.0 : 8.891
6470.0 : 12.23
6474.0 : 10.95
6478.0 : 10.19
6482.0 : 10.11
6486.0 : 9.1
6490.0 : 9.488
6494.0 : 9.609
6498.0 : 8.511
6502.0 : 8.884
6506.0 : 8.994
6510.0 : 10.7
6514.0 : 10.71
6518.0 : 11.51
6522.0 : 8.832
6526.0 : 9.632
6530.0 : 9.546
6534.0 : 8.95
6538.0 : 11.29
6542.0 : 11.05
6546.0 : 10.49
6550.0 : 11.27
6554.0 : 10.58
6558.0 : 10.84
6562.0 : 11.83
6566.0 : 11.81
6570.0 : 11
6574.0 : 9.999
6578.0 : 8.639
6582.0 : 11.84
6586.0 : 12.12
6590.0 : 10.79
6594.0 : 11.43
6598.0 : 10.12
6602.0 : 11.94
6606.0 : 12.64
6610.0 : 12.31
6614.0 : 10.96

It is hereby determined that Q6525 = 1.23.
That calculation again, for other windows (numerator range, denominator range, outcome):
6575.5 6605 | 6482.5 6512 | 1.21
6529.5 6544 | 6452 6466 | 1.06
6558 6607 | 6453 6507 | 1.17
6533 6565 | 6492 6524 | 1.13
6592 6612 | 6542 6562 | 1.09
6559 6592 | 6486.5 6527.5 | 1.16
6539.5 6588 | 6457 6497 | 1.10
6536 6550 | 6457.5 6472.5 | 1.05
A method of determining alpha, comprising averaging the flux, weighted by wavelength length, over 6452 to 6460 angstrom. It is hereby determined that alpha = 9.68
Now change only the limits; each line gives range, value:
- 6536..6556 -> 10.9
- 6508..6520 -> 11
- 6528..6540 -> 9.93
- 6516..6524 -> 10.2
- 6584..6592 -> 11.5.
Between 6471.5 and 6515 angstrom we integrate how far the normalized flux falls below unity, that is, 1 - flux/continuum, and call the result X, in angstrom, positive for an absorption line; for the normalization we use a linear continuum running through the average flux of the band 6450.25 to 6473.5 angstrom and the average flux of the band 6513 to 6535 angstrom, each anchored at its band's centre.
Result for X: 1.6 angstrom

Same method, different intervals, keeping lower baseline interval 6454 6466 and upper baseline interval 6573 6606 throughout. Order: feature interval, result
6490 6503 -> 1.7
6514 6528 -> 0.6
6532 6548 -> 0.4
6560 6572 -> -0.8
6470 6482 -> -0.5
